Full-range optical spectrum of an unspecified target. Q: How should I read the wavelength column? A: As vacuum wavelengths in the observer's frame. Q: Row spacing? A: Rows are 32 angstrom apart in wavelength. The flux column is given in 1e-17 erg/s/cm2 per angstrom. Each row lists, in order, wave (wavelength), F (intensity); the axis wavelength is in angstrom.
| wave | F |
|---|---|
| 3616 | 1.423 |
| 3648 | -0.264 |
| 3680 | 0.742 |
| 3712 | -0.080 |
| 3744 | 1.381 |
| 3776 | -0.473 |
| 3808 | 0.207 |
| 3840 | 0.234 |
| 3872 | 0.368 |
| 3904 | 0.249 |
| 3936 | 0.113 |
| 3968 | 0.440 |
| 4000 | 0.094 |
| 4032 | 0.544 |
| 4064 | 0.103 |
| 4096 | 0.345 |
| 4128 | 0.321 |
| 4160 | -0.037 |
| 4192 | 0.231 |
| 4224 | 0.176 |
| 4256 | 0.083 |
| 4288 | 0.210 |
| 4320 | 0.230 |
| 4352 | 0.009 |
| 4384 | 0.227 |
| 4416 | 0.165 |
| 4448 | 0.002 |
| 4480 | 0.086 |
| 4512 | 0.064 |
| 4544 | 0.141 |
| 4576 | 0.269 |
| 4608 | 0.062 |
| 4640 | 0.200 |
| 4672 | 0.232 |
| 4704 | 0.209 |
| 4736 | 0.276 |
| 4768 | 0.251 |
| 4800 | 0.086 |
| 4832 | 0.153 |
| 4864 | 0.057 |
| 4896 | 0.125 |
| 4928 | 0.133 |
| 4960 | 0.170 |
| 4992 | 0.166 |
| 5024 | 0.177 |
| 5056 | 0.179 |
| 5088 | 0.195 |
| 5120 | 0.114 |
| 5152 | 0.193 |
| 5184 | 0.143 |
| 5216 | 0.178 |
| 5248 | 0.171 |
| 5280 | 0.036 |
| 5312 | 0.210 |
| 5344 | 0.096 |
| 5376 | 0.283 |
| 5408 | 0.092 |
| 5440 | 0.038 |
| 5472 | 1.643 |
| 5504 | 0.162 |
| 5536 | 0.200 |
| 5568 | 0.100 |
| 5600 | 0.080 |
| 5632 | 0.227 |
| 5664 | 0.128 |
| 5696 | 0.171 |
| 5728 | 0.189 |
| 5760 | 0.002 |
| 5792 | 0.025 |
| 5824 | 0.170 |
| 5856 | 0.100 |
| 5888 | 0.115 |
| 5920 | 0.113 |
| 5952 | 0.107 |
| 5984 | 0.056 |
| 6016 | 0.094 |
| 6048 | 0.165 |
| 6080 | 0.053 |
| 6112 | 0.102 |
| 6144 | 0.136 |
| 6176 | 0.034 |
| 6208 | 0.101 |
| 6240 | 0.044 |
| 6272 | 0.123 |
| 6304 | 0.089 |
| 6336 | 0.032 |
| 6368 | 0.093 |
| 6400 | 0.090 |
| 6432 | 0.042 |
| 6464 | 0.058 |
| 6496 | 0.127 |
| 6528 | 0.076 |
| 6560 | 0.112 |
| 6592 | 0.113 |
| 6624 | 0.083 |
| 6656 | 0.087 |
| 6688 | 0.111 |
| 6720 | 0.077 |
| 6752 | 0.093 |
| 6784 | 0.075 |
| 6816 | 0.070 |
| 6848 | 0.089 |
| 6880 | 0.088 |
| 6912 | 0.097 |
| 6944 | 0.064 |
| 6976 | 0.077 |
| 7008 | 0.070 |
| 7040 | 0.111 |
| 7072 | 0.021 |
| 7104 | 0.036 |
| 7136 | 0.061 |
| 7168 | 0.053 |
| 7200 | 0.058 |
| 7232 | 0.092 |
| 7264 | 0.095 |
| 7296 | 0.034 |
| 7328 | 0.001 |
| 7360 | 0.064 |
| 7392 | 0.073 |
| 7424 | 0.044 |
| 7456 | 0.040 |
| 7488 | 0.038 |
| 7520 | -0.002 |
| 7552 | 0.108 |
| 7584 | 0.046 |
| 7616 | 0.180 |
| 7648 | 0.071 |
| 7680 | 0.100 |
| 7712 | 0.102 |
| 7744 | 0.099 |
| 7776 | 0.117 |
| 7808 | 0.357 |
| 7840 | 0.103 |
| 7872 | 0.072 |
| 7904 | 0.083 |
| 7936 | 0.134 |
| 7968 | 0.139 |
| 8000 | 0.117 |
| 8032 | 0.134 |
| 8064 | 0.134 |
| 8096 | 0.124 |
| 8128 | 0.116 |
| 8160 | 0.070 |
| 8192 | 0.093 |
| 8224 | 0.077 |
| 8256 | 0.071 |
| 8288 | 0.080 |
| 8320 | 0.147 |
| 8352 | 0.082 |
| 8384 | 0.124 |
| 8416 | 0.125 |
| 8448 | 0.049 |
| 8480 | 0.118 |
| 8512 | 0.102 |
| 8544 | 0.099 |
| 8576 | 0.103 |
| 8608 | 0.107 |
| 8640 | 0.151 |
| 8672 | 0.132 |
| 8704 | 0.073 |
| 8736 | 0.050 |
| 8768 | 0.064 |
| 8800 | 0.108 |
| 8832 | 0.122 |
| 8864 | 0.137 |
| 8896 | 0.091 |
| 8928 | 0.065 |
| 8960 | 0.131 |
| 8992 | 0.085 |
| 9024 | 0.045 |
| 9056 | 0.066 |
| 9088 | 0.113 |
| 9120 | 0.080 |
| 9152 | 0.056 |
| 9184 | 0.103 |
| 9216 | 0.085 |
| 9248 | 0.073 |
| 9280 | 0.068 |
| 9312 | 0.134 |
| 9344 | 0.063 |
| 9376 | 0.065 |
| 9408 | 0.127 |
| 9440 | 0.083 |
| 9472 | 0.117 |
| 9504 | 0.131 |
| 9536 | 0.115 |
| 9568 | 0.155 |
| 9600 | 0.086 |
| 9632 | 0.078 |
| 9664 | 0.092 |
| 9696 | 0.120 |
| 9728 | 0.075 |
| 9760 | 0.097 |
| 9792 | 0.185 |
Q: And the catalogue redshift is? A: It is 1.09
